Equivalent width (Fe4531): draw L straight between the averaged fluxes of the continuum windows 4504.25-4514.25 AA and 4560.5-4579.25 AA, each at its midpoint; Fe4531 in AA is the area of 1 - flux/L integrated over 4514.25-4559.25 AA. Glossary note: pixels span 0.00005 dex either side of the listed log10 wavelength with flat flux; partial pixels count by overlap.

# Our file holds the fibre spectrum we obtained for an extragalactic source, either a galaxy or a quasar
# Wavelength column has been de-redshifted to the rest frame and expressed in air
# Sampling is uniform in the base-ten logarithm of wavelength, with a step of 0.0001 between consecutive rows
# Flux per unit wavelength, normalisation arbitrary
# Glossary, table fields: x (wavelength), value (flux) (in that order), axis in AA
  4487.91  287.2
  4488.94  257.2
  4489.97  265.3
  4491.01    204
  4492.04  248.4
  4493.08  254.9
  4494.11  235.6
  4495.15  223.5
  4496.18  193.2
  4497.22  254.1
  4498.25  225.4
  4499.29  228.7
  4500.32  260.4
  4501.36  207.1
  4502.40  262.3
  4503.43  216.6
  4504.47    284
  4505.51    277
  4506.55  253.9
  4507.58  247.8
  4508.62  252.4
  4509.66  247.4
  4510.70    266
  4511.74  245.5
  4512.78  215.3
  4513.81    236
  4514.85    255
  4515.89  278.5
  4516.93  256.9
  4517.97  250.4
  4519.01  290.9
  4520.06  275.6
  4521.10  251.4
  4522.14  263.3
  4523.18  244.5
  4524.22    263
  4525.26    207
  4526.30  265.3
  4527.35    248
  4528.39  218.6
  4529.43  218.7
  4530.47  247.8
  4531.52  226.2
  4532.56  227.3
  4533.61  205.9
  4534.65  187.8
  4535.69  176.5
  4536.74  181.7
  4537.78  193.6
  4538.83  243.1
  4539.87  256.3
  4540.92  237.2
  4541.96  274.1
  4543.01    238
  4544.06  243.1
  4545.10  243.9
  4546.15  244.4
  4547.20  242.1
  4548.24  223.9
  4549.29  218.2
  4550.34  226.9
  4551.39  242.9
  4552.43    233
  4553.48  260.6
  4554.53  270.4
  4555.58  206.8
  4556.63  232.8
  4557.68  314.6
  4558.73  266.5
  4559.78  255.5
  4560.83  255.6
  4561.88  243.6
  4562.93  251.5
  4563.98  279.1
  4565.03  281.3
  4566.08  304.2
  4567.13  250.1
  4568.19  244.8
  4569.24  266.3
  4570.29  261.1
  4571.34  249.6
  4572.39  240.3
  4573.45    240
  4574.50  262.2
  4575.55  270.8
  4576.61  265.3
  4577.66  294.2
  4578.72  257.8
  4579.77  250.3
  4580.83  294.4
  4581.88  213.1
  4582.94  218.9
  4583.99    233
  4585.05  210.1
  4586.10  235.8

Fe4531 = 2.8 AA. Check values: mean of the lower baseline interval 252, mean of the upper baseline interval 262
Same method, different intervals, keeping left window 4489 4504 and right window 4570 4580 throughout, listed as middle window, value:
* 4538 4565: 0.4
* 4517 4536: 0.5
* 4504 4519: -1.0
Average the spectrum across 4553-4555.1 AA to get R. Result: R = 264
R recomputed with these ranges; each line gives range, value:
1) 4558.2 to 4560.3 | 261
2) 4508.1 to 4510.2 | 250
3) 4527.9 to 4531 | 228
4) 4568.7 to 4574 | 252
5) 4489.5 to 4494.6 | 241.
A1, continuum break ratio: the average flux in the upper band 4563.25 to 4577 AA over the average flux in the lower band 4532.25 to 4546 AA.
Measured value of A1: 1.2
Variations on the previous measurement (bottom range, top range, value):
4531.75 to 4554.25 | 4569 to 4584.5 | 1.11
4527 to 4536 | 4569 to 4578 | 1.19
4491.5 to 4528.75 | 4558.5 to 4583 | 1.05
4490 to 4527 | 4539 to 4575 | 1.02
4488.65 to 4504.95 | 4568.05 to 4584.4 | 1.07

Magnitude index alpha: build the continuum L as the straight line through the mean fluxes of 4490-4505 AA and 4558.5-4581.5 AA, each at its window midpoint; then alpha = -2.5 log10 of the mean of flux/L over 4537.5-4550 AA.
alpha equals 0.06 mag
